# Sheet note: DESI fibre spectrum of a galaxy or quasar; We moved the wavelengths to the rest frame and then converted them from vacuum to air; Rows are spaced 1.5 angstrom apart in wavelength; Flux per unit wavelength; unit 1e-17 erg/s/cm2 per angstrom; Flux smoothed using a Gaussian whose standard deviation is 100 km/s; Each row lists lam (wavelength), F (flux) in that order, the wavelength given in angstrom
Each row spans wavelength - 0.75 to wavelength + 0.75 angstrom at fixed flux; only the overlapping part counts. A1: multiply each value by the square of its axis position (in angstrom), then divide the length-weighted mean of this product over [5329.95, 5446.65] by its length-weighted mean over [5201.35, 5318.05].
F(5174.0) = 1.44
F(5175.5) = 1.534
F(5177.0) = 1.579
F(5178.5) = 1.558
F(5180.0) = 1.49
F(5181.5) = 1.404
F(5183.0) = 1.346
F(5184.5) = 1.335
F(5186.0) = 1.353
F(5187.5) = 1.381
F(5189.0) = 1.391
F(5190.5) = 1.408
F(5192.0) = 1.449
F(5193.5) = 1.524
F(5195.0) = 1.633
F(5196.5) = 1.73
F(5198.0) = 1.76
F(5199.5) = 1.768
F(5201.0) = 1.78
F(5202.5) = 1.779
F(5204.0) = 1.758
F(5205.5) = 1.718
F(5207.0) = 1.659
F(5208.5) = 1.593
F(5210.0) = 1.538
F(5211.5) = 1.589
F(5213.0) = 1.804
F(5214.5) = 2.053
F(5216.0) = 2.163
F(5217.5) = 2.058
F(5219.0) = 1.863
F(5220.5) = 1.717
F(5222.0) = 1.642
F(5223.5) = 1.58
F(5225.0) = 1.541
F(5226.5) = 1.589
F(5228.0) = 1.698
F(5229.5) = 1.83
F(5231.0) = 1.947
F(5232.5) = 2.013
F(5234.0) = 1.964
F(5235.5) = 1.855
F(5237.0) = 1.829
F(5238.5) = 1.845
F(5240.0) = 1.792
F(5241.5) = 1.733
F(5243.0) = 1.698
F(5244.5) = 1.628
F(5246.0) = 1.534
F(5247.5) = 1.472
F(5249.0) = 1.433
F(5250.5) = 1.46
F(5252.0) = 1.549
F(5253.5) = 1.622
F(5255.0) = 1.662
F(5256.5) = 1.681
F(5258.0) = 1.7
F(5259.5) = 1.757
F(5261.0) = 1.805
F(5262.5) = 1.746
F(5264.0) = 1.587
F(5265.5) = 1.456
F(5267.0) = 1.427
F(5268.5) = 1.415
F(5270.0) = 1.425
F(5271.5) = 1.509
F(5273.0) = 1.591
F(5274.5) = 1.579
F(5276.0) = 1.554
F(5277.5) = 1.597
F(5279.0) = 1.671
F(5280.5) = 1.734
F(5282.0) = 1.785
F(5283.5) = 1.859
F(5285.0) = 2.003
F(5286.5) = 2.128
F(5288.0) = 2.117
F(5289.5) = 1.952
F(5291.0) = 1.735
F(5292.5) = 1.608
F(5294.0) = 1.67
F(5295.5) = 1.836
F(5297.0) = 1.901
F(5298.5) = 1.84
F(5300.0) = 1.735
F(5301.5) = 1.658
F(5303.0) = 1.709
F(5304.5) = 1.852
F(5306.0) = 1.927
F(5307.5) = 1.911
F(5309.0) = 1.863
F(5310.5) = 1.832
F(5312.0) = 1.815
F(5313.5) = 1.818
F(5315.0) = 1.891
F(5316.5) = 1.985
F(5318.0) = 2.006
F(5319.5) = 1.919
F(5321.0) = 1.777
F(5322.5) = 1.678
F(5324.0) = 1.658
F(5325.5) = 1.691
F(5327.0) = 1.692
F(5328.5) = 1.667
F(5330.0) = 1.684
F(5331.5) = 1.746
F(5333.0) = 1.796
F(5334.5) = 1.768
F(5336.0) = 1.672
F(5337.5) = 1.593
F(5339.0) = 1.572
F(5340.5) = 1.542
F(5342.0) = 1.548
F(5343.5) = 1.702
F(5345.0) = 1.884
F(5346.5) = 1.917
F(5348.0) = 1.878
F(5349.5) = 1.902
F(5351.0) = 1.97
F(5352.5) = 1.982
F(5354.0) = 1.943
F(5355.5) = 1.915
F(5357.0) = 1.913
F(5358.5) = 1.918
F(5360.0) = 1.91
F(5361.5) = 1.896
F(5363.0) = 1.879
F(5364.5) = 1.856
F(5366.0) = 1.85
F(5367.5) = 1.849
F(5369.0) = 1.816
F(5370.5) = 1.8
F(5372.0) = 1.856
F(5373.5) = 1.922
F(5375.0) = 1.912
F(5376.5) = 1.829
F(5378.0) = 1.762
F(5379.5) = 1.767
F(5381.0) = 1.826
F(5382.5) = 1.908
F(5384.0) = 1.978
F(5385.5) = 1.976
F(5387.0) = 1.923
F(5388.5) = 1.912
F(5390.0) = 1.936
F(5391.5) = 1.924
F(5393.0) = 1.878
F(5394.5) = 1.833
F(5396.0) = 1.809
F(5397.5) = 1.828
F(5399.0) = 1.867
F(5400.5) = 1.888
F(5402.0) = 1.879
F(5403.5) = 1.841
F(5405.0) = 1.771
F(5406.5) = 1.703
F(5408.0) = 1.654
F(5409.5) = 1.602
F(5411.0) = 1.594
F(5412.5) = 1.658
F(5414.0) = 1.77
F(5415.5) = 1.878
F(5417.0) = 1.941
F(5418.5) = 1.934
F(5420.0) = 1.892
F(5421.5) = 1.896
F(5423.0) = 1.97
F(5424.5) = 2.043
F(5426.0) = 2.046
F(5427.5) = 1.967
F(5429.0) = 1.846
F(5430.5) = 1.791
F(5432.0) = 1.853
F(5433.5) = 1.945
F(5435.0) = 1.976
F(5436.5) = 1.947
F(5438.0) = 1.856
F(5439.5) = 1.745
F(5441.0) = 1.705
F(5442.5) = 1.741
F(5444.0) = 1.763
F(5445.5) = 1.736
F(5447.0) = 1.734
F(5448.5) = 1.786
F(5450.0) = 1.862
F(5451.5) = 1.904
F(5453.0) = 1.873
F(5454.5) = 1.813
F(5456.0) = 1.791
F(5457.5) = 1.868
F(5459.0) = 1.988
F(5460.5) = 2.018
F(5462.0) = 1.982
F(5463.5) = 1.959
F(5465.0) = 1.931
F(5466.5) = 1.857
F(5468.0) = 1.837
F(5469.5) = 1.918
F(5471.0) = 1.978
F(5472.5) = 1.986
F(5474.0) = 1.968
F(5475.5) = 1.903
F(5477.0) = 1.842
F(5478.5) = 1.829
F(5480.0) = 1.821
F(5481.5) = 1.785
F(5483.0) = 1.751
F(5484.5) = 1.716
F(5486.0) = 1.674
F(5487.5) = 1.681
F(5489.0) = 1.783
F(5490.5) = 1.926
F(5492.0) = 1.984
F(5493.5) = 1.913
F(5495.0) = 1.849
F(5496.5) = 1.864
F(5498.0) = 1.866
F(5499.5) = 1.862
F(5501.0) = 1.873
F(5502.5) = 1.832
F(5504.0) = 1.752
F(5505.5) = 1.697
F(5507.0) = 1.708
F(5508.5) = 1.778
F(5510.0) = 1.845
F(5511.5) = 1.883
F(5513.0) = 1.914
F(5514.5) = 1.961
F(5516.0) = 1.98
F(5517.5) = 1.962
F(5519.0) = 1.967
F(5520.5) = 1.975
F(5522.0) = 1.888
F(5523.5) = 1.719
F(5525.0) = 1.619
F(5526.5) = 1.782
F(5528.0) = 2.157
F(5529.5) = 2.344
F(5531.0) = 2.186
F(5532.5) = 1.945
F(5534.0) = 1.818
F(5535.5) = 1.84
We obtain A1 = 1.11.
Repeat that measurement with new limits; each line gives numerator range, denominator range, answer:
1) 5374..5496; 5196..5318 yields 1.14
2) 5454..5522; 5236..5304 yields 1.20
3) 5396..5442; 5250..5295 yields 1.16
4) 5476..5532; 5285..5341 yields 1.12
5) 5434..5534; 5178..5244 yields 1.23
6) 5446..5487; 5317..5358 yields 1.10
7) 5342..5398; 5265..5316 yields 1.10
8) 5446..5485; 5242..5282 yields 1.27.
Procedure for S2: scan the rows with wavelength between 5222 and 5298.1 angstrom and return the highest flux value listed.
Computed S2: 2.128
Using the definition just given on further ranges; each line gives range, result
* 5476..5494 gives 1.984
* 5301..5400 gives 2.006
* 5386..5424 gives 1.97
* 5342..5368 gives 1.982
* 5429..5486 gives 2.018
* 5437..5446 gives 1.856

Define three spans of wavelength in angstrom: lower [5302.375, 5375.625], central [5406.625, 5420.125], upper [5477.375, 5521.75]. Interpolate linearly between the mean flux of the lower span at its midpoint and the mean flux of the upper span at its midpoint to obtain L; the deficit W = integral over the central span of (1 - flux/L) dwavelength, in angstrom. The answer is 0.5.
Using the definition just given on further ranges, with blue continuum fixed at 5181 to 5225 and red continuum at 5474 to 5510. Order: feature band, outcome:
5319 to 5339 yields 0.12 angstrom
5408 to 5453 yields -1.46 angstrom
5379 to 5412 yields -1.34 angstrom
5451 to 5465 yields -0.90 angstrom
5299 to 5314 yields -0.92 angstrom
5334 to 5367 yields -1.63 angstrom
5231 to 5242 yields -1.34 angstrom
